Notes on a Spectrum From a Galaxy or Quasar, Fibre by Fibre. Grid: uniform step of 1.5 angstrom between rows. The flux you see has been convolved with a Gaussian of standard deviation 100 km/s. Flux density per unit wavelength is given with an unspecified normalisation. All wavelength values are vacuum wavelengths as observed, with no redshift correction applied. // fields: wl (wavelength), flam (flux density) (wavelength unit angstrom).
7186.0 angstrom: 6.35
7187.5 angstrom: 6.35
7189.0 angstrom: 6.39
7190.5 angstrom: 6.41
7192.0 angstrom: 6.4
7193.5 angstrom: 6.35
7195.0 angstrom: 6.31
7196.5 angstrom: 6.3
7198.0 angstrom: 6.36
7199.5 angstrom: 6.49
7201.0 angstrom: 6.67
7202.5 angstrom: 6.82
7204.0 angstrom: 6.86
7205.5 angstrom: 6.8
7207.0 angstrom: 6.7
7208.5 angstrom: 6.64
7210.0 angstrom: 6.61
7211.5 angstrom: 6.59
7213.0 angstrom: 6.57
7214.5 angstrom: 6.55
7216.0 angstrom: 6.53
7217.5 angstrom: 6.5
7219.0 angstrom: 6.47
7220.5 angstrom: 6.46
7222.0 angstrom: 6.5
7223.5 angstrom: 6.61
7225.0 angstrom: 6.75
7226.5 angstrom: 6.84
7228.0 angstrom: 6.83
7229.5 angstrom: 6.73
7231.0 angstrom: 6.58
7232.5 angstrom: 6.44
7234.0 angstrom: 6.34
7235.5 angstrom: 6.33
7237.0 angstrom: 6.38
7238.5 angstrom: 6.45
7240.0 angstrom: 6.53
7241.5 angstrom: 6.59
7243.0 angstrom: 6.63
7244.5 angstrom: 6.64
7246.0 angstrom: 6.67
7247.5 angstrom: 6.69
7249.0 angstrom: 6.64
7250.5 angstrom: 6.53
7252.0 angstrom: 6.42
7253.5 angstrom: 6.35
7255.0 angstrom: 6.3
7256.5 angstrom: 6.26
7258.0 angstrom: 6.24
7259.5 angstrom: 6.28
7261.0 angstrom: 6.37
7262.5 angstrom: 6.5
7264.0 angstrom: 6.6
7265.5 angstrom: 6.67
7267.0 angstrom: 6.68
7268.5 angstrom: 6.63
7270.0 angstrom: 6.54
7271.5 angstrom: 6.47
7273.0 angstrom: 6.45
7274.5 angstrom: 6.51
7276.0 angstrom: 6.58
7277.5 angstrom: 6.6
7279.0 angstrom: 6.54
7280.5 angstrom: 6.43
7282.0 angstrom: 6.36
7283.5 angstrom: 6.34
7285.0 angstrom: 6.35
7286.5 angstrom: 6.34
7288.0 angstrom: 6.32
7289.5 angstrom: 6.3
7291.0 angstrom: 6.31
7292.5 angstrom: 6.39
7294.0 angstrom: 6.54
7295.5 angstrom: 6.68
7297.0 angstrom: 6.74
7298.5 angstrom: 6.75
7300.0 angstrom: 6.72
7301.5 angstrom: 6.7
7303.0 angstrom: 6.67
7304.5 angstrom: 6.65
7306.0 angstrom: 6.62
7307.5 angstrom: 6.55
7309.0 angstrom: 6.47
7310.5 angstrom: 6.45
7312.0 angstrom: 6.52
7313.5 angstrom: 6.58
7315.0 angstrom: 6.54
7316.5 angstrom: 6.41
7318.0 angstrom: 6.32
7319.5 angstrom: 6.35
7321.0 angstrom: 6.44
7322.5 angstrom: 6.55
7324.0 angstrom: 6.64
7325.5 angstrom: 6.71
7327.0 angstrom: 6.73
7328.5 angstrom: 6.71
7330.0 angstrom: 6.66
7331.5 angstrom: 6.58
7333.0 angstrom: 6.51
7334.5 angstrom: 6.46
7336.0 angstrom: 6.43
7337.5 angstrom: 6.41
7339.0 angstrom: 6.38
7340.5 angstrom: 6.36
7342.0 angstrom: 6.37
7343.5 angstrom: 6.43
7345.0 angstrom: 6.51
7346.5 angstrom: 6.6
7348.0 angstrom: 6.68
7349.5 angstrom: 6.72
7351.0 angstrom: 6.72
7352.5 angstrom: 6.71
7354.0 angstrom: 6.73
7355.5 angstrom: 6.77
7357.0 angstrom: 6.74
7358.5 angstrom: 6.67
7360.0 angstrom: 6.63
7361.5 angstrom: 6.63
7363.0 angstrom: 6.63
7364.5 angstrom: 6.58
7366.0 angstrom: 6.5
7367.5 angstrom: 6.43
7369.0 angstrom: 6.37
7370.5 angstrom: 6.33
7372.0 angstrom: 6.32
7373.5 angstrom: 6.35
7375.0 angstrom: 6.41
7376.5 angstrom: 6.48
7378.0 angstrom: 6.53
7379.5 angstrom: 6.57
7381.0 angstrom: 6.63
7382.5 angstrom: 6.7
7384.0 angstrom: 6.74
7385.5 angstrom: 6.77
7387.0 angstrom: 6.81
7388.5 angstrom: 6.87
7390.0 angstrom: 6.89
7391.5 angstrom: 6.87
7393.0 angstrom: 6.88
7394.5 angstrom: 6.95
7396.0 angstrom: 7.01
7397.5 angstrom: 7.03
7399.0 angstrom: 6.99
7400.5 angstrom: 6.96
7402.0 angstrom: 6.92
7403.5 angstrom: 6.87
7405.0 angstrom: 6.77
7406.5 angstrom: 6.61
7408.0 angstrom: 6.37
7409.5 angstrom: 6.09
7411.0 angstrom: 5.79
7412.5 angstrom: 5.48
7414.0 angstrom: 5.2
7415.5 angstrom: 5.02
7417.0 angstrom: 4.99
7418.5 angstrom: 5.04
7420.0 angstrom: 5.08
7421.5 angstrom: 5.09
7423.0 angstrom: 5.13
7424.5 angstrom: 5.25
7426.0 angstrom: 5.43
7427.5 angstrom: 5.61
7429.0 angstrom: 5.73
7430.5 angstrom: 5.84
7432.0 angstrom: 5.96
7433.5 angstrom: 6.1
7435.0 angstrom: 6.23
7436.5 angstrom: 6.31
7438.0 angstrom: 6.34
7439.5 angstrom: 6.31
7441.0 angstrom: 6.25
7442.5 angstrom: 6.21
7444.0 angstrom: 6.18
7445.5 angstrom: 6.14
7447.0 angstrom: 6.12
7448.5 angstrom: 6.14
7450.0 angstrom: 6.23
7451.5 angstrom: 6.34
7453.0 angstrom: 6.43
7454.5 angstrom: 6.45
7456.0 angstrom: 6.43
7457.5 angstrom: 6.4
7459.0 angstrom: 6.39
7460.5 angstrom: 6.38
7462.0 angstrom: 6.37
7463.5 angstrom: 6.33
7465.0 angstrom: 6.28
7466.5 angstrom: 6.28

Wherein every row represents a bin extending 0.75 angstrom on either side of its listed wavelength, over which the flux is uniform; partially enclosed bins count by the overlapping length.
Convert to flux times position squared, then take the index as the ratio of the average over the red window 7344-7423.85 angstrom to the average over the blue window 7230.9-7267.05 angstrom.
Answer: 1.03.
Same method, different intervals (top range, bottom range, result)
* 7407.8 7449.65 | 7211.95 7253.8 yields 0.93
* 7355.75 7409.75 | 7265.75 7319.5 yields 1.05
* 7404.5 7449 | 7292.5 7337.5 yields 0.91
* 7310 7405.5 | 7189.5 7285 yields 1.05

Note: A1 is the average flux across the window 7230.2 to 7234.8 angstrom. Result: 6.46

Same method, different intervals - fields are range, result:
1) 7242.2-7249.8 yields 6.65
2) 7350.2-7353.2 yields 6.72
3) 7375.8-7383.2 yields 6.58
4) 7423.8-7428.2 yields 5.43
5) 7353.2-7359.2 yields 6.73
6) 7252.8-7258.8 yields 6.29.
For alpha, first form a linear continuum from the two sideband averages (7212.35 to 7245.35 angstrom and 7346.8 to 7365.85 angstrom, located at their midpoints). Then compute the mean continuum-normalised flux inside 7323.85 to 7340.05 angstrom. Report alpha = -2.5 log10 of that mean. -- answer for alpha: 0.02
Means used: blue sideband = 6.56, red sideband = 6.68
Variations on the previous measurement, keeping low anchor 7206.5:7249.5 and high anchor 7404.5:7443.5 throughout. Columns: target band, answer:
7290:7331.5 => -0.06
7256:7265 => 0.01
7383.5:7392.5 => -0.15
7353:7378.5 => -0.09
